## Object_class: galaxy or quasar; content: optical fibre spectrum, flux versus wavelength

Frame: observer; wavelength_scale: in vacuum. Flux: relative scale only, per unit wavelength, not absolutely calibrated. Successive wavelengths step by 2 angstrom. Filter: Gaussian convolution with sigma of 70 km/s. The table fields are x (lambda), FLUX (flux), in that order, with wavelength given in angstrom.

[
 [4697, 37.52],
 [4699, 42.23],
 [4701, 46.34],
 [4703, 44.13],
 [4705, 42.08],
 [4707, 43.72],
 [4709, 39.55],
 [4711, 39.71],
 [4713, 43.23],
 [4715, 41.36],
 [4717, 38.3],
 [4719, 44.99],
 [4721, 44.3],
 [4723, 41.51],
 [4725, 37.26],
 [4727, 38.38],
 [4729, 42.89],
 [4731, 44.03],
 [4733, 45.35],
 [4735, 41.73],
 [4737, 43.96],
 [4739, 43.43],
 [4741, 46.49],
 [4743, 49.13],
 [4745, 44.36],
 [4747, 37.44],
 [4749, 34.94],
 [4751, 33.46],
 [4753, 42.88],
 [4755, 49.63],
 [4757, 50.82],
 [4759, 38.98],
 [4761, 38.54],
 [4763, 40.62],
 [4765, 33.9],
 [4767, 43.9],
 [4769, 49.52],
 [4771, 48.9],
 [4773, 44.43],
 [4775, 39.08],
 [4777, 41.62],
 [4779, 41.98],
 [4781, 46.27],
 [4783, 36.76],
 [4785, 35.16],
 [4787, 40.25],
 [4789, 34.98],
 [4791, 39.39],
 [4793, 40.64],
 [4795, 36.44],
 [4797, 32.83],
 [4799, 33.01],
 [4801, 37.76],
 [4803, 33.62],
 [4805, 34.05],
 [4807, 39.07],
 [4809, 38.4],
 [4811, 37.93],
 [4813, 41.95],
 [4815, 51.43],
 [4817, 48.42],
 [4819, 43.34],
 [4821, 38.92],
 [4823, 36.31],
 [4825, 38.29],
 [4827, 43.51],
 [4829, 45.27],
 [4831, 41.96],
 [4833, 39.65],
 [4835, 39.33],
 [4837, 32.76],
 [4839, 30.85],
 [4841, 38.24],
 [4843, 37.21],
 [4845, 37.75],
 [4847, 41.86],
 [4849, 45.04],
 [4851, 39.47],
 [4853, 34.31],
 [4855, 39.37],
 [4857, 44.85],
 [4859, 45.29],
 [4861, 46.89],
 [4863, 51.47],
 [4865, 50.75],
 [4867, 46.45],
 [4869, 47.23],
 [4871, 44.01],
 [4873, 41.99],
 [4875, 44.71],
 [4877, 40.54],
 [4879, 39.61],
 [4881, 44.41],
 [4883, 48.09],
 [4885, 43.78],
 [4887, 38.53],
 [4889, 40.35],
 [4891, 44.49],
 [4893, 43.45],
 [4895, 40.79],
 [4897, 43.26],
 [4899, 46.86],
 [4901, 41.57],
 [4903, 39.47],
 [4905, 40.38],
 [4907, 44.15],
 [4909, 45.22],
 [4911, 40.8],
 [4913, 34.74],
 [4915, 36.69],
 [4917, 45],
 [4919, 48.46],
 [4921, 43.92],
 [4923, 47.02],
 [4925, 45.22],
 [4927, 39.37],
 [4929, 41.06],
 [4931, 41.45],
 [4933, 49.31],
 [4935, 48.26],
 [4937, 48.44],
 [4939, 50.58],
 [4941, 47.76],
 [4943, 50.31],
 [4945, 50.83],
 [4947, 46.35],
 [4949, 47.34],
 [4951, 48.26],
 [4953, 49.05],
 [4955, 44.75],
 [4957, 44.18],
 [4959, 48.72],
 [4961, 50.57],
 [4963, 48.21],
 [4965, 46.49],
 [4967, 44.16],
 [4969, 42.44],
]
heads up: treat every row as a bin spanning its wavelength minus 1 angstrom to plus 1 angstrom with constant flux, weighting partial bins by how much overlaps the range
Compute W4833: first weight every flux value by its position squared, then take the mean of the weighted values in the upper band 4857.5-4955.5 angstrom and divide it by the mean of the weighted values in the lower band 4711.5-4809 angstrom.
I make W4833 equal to 1.16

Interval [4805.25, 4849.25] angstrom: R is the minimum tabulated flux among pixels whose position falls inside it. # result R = 30.85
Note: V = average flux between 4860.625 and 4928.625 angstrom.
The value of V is 43.5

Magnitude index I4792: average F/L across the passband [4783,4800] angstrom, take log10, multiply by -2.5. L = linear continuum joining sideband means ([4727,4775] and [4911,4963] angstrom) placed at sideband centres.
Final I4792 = 0.19 mag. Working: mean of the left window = 42.8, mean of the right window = 45.9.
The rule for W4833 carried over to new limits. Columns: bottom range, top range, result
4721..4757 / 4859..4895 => 1.11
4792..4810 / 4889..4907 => 1.22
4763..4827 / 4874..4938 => 1.13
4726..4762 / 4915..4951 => 1.18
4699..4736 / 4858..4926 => 1.11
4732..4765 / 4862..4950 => 1.12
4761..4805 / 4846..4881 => 1.15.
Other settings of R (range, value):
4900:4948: 34.74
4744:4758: 33.46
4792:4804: 32.83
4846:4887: 34.31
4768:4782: 39.08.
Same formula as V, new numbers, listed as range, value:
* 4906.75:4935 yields 43.2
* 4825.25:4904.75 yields 42.1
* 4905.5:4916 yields 40.3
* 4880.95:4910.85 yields 42.9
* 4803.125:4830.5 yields 41.1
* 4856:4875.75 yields 46.4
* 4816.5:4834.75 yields 41.5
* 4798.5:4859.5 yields 39.7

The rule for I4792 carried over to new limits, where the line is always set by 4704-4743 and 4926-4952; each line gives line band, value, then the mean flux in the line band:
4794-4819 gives 0.14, 38.9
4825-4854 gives 0.15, 39.1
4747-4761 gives 0.05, 41.2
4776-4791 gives 0.11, 39.6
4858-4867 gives -0.07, 48.4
